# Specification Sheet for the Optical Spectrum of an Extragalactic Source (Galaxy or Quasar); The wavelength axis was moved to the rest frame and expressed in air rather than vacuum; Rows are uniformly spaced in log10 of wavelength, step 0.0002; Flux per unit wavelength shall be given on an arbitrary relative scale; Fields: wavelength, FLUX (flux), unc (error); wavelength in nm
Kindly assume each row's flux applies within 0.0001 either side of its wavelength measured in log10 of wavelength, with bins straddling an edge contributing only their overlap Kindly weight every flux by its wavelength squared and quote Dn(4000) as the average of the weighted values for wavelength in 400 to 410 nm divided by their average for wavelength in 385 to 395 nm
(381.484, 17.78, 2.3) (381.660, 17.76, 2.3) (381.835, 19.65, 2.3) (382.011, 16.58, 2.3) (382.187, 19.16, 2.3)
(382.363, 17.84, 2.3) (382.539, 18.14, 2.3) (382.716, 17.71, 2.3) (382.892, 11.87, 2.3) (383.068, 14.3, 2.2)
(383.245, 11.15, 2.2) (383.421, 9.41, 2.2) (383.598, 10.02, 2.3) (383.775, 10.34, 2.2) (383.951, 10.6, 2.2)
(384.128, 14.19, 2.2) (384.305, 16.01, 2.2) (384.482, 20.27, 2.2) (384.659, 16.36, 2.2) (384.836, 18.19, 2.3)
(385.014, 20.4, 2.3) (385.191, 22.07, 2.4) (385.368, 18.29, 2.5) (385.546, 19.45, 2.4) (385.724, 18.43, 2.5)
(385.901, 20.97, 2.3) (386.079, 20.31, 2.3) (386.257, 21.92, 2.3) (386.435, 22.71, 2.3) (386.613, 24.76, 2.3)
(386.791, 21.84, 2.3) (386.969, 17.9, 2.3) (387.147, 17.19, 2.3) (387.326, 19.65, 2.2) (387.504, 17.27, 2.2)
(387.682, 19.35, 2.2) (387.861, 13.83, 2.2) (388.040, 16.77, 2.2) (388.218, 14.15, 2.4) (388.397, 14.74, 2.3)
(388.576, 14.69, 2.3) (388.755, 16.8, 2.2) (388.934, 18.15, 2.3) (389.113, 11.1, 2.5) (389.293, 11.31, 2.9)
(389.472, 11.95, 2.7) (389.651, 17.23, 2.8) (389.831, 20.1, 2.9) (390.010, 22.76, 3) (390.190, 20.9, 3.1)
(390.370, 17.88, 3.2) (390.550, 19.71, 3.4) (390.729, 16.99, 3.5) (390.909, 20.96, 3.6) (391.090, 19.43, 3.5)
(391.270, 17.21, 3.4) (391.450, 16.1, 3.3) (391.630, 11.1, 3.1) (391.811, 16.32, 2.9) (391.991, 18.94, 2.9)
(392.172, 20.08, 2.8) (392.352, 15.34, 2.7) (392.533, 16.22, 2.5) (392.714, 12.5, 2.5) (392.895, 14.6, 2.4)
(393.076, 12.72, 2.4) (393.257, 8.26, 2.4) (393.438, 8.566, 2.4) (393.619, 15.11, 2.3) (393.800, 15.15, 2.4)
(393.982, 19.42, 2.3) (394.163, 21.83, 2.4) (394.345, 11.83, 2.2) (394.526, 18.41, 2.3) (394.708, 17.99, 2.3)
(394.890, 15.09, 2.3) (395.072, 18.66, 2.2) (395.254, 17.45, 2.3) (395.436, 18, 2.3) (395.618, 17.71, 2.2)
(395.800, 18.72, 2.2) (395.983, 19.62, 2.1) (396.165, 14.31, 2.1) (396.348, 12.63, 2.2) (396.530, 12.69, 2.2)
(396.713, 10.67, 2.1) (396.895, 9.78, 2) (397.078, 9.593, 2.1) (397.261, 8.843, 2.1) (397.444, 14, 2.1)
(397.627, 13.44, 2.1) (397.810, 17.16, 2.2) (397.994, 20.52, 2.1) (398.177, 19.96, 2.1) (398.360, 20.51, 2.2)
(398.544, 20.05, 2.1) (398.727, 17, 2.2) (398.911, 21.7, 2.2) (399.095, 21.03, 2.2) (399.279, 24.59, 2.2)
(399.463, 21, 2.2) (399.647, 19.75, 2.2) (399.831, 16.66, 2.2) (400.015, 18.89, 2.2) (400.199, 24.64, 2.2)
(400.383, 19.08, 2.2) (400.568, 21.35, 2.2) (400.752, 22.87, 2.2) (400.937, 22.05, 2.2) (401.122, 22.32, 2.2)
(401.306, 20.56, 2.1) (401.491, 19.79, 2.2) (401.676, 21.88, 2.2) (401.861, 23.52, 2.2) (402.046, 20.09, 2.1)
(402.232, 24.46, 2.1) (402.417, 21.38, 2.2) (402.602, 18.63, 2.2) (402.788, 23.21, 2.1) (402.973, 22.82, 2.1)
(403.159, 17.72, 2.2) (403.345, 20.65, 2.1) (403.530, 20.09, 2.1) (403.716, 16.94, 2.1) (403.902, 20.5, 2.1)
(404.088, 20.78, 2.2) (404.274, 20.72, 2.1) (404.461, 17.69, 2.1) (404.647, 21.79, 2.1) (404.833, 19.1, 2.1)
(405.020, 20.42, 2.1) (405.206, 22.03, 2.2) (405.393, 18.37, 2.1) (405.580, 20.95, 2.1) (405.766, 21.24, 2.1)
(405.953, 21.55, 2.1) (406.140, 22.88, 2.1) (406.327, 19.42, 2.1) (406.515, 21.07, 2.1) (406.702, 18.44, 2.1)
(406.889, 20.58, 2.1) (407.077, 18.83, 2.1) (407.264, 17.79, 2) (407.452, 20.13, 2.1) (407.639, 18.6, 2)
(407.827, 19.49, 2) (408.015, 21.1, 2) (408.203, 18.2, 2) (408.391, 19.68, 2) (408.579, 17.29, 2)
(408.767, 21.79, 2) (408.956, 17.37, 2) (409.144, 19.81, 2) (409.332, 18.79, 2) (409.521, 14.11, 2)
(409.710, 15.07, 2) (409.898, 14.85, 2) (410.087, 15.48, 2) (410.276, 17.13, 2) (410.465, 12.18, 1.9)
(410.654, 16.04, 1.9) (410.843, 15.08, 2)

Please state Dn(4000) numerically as 1.3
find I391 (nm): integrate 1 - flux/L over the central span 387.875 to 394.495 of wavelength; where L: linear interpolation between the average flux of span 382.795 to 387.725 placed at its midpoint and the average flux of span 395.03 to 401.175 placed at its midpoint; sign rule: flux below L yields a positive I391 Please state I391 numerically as 0.58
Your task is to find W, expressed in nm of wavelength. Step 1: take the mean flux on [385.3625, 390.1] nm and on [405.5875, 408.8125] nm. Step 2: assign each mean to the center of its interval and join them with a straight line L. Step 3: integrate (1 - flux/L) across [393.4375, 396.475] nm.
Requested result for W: 0.32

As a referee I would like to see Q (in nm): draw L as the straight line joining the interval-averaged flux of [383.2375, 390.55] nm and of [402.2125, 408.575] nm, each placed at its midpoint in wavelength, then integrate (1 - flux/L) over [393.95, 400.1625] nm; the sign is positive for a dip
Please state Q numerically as 0.57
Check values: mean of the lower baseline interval 17.2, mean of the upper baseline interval 20.1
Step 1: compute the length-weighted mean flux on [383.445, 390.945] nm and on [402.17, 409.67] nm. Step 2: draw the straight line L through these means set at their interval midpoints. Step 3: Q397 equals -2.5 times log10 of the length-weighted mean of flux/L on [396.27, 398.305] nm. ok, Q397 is 0.34 mag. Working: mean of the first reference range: 17.5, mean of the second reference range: 19.9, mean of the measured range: 13.7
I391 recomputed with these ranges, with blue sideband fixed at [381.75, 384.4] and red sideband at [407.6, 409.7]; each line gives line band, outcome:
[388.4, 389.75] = 0.08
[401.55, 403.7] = -0.43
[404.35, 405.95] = -0.20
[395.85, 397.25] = 0.33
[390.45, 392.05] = -0.16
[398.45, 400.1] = -0.29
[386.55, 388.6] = -0.34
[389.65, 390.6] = -0.27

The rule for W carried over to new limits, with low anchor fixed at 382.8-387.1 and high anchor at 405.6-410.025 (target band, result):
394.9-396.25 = 0.03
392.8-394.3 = 0.29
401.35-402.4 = -0.19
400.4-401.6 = -0.19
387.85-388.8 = 0.12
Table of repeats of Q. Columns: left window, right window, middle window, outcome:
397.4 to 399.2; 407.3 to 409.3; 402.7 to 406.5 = -0.28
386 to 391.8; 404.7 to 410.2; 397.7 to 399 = -0.07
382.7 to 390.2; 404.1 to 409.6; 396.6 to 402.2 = -0.05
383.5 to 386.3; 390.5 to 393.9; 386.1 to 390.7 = -0.39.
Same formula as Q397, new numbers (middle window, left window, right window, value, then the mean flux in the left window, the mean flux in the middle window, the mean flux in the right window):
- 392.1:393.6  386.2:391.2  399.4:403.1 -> 0.367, 17.9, 13.5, 21.2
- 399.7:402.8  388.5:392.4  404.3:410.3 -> -0.154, 17.1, 21.2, 19.1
